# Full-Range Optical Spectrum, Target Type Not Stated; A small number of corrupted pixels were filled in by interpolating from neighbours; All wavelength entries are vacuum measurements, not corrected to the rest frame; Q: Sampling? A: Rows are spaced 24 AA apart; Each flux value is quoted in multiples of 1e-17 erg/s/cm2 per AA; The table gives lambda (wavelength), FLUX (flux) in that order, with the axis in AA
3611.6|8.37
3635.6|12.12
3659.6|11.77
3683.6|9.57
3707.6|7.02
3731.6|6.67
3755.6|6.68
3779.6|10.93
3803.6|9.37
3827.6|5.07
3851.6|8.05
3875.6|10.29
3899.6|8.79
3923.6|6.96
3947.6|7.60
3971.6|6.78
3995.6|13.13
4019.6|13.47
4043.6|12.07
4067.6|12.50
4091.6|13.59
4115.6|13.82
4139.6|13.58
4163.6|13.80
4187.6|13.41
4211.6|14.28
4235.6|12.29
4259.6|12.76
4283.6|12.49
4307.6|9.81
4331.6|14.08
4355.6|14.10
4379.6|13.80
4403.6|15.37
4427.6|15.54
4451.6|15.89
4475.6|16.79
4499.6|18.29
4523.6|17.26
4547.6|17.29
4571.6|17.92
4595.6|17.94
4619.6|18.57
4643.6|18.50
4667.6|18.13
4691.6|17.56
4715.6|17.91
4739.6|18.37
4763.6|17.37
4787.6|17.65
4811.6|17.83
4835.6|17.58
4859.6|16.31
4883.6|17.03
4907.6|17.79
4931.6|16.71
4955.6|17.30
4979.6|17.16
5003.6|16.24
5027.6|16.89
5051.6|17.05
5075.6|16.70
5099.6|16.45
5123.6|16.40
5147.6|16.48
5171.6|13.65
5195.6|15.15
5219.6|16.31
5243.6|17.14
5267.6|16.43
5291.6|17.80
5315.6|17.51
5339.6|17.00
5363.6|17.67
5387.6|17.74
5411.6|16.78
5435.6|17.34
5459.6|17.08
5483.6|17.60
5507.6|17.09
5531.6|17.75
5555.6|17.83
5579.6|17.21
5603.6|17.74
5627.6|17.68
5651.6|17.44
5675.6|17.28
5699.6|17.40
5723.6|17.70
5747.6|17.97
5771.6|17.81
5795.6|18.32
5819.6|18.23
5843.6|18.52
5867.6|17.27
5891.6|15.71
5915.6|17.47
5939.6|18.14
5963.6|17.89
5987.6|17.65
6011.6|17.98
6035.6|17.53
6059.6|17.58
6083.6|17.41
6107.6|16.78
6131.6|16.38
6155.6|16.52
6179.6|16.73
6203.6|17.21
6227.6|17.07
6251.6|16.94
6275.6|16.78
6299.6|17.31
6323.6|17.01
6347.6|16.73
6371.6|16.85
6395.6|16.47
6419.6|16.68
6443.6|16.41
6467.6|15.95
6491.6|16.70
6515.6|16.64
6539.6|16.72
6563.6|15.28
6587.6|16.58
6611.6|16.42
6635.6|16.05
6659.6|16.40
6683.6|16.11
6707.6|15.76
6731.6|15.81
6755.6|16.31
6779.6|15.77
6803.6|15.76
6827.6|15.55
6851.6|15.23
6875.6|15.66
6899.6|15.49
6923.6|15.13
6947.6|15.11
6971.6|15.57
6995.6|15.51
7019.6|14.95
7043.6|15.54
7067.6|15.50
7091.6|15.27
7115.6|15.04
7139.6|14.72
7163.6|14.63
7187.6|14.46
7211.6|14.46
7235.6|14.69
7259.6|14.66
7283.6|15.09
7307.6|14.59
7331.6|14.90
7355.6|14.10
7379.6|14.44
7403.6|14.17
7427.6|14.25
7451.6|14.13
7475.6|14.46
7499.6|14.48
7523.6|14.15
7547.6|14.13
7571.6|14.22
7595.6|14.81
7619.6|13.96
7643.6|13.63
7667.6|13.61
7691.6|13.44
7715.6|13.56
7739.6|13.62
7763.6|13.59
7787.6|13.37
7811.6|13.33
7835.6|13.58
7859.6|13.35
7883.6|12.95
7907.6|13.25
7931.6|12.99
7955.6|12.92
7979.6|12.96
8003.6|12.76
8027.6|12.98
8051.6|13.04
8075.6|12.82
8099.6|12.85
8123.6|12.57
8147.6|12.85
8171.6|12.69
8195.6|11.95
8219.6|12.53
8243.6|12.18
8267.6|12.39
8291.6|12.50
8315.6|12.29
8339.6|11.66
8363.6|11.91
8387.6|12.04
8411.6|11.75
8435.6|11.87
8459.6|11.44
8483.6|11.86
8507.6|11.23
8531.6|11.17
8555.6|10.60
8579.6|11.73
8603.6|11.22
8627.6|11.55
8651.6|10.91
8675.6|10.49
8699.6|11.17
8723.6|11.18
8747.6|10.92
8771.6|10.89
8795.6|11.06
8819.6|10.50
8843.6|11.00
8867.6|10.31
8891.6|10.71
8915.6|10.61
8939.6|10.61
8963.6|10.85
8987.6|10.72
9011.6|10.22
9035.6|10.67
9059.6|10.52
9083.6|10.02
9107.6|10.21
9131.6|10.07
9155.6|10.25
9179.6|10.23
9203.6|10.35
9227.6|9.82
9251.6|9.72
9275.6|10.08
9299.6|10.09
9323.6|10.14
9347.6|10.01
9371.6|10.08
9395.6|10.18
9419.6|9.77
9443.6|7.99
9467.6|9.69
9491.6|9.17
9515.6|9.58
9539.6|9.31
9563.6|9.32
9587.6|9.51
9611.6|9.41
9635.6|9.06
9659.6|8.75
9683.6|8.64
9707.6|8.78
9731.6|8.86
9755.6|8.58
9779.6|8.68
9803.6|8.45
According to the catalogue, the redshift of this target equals 0.000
